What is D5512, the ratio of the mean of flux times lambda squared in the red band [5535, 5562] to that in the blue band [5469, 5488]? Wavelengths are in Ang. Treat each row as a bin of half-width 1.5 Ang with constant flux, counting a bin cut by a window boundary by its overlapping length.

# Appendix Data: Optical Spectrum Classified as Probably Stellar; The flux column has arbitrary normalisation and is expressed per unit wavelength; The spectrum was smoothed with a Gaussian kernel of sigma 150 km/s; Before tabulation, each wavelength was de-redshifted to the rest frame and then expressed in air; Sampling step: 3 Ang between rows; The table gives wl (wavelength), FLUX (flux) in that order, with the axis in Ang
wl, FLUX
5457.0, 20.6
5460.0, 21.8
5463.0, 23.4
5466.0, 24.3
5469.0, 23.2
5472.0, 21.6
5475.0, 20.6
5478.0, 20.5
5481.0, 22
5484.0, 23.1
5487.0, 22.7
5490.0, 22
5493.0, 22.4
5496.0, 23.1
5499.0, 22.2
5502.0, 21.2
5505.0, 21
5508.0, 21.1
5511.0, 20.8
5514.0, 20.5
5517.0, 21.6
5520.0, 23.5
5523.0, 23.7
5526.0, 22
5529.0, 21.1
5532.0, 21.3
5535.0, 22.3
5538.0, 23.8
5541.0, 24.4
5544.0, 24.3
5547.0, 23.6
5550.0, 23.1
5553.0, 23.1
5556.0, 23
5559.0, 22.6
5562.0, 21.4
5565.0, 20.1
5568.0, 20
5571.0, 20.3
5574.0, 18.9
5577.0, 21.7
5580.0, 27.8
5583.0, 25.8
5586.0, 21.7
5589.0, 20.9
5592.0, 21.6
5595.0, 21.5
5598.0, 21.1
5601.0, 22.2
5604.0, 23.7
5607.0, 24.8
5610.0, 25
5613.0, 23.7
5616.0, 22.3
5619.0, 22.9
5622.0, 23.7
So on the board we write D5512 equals 1.09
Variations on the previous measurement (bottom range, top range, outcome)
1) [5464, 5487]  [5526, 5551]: 1.05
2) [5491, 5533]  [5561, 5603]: 1.02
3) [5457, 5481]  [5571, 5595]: 1.06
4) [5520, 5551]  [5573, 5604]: 1.00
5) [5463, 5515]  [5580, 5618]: 1.09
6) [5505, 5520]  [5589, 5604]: 1.05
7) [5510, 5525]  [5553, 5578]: 0.97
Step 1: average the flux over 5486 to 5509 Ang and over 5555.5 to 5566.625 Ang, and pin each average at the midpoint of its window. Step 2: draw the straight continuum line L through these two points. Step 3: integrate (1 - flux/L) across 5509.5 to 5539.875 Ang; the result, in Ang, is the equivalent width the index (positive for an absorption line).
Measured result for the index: -0.4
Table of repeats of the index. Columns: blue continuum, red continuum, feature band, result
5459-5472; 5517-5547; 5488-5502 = 0.41 Ang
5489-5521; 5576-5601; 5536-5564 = -1.14 Ang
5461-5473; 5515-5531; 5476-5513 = 1.49 Ang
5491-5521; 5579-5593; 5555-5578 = 2.10 Ang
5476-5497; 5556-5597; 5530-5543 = -0.53 Ang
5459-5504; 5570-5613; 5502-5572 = 1.19 Ang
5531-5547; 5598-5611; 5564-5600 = 2.55 Ang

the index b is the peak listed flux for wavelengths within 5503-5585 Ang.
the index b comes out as 27.8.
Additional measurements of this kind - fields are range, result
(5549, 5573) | 23.1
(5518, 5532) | 23.7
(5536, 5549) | 24.4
